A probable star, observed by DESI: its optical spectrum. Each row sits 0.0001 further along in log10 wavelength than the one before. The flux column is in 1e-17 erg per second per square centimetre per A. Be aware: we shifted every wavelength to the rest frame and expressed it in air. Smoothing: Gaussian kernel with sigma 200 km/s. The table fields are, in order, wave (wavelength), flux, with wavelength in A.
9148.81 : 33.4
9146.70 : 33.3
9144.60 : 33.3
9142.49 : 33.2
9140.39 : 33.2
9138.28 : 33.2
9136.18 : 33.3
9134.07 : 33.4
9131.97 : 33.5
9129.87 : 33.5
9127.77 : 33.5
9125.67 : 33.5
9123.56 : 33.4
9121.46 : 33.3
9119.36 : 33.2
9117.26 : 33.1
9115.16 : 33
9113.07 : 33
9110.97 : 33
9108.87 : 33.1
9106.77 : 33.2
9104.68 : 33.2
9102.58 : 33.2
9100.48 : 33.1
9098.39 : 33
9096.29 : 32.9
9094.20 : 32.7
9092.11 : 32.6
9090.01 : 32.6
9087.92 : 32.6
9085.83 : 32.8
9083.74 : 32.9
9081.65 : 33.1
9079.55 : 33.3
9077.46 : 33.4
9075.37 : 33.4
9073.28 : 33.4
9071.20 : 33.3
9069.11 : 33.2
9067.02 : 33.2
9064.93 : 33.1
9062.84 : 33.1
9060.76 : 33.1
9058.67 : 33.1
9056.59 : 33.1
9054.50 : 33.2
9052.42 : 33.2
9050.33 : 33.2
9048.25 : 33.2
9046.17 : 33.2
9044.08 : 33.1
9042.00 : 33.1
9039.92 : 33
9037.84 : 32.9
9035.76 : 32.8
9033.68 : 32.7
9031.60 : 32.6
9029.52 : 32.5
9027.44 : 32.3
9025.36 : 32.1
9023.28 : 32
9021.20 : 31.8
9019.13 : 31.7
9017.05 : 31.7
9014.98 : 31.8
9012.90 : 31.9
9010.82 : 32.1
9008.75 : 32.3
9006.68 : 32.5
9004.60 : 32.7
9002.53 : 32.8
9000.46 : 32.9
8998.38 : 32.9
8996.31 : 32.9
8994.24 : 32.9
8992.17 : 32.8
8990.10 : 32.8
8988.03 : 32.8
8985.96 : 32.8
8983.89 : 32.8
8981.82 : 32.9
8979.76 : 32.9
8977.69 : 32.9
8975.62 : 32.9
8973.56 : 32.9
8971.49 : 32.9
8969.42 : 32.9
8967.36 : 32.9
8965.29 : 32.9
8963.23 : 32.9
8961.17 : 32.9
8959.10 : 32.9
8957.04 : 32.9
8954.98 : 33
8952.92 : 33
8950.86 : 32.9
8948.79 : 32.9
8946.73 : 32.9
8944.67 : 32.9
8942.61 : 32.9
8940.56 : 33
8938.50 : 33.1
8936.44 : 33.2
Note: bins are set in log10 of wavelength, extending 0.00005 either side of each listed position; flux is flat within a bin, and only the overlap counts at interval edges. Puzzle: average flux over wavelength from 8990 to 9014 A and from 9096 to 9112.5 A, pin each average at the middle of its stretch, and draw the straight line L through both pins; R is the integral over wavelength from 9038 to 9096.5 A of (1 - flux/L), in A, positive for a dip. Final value -0.3 A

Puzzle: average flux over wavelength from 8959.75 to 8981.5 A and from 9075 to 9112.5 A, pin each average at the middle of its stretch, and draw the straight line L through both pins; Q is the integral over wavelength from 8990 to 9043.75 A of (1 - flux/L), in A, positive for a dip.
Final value 0.7 A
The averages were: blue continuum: 32.9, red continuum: 33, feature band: 32.5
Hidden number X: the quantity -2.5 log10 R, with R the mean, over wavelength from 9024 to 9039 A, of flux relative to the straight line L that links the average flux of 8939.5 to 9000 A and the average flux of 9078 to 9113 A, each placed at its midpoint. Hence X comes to 0.01 mag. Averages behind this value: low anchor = 32.9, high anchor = 33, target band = 32.5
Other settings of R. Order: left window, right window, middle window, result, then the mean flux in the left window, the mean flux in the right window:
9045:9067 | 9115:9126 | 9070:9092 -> 0.1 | 33.1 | 33.2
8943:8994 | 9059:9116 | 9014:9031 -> 0.5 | 32.9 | 33.1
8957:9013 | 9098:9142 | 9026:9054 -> 0.1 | 32.8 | 33.2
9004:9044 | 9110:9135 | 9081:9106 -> 0.1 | 32.4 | 33.3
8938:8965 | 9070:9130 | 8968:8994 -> 0.1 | 32.9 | 33.1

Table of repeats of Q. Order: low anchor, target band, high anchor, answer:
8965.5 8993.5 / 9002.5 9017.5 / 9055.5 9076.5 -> 0.35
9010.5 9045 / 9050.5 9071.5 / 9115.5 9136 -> -0.30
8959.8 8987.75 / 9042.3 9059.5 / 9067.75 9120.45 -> -0.09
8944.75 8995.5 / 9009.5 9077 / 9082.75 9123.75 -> 0.38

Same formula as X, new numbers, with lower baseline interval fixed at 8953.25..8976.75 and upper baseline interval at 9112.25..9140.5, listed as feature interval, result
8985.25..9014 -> 0.01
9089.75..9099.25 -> 0.02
